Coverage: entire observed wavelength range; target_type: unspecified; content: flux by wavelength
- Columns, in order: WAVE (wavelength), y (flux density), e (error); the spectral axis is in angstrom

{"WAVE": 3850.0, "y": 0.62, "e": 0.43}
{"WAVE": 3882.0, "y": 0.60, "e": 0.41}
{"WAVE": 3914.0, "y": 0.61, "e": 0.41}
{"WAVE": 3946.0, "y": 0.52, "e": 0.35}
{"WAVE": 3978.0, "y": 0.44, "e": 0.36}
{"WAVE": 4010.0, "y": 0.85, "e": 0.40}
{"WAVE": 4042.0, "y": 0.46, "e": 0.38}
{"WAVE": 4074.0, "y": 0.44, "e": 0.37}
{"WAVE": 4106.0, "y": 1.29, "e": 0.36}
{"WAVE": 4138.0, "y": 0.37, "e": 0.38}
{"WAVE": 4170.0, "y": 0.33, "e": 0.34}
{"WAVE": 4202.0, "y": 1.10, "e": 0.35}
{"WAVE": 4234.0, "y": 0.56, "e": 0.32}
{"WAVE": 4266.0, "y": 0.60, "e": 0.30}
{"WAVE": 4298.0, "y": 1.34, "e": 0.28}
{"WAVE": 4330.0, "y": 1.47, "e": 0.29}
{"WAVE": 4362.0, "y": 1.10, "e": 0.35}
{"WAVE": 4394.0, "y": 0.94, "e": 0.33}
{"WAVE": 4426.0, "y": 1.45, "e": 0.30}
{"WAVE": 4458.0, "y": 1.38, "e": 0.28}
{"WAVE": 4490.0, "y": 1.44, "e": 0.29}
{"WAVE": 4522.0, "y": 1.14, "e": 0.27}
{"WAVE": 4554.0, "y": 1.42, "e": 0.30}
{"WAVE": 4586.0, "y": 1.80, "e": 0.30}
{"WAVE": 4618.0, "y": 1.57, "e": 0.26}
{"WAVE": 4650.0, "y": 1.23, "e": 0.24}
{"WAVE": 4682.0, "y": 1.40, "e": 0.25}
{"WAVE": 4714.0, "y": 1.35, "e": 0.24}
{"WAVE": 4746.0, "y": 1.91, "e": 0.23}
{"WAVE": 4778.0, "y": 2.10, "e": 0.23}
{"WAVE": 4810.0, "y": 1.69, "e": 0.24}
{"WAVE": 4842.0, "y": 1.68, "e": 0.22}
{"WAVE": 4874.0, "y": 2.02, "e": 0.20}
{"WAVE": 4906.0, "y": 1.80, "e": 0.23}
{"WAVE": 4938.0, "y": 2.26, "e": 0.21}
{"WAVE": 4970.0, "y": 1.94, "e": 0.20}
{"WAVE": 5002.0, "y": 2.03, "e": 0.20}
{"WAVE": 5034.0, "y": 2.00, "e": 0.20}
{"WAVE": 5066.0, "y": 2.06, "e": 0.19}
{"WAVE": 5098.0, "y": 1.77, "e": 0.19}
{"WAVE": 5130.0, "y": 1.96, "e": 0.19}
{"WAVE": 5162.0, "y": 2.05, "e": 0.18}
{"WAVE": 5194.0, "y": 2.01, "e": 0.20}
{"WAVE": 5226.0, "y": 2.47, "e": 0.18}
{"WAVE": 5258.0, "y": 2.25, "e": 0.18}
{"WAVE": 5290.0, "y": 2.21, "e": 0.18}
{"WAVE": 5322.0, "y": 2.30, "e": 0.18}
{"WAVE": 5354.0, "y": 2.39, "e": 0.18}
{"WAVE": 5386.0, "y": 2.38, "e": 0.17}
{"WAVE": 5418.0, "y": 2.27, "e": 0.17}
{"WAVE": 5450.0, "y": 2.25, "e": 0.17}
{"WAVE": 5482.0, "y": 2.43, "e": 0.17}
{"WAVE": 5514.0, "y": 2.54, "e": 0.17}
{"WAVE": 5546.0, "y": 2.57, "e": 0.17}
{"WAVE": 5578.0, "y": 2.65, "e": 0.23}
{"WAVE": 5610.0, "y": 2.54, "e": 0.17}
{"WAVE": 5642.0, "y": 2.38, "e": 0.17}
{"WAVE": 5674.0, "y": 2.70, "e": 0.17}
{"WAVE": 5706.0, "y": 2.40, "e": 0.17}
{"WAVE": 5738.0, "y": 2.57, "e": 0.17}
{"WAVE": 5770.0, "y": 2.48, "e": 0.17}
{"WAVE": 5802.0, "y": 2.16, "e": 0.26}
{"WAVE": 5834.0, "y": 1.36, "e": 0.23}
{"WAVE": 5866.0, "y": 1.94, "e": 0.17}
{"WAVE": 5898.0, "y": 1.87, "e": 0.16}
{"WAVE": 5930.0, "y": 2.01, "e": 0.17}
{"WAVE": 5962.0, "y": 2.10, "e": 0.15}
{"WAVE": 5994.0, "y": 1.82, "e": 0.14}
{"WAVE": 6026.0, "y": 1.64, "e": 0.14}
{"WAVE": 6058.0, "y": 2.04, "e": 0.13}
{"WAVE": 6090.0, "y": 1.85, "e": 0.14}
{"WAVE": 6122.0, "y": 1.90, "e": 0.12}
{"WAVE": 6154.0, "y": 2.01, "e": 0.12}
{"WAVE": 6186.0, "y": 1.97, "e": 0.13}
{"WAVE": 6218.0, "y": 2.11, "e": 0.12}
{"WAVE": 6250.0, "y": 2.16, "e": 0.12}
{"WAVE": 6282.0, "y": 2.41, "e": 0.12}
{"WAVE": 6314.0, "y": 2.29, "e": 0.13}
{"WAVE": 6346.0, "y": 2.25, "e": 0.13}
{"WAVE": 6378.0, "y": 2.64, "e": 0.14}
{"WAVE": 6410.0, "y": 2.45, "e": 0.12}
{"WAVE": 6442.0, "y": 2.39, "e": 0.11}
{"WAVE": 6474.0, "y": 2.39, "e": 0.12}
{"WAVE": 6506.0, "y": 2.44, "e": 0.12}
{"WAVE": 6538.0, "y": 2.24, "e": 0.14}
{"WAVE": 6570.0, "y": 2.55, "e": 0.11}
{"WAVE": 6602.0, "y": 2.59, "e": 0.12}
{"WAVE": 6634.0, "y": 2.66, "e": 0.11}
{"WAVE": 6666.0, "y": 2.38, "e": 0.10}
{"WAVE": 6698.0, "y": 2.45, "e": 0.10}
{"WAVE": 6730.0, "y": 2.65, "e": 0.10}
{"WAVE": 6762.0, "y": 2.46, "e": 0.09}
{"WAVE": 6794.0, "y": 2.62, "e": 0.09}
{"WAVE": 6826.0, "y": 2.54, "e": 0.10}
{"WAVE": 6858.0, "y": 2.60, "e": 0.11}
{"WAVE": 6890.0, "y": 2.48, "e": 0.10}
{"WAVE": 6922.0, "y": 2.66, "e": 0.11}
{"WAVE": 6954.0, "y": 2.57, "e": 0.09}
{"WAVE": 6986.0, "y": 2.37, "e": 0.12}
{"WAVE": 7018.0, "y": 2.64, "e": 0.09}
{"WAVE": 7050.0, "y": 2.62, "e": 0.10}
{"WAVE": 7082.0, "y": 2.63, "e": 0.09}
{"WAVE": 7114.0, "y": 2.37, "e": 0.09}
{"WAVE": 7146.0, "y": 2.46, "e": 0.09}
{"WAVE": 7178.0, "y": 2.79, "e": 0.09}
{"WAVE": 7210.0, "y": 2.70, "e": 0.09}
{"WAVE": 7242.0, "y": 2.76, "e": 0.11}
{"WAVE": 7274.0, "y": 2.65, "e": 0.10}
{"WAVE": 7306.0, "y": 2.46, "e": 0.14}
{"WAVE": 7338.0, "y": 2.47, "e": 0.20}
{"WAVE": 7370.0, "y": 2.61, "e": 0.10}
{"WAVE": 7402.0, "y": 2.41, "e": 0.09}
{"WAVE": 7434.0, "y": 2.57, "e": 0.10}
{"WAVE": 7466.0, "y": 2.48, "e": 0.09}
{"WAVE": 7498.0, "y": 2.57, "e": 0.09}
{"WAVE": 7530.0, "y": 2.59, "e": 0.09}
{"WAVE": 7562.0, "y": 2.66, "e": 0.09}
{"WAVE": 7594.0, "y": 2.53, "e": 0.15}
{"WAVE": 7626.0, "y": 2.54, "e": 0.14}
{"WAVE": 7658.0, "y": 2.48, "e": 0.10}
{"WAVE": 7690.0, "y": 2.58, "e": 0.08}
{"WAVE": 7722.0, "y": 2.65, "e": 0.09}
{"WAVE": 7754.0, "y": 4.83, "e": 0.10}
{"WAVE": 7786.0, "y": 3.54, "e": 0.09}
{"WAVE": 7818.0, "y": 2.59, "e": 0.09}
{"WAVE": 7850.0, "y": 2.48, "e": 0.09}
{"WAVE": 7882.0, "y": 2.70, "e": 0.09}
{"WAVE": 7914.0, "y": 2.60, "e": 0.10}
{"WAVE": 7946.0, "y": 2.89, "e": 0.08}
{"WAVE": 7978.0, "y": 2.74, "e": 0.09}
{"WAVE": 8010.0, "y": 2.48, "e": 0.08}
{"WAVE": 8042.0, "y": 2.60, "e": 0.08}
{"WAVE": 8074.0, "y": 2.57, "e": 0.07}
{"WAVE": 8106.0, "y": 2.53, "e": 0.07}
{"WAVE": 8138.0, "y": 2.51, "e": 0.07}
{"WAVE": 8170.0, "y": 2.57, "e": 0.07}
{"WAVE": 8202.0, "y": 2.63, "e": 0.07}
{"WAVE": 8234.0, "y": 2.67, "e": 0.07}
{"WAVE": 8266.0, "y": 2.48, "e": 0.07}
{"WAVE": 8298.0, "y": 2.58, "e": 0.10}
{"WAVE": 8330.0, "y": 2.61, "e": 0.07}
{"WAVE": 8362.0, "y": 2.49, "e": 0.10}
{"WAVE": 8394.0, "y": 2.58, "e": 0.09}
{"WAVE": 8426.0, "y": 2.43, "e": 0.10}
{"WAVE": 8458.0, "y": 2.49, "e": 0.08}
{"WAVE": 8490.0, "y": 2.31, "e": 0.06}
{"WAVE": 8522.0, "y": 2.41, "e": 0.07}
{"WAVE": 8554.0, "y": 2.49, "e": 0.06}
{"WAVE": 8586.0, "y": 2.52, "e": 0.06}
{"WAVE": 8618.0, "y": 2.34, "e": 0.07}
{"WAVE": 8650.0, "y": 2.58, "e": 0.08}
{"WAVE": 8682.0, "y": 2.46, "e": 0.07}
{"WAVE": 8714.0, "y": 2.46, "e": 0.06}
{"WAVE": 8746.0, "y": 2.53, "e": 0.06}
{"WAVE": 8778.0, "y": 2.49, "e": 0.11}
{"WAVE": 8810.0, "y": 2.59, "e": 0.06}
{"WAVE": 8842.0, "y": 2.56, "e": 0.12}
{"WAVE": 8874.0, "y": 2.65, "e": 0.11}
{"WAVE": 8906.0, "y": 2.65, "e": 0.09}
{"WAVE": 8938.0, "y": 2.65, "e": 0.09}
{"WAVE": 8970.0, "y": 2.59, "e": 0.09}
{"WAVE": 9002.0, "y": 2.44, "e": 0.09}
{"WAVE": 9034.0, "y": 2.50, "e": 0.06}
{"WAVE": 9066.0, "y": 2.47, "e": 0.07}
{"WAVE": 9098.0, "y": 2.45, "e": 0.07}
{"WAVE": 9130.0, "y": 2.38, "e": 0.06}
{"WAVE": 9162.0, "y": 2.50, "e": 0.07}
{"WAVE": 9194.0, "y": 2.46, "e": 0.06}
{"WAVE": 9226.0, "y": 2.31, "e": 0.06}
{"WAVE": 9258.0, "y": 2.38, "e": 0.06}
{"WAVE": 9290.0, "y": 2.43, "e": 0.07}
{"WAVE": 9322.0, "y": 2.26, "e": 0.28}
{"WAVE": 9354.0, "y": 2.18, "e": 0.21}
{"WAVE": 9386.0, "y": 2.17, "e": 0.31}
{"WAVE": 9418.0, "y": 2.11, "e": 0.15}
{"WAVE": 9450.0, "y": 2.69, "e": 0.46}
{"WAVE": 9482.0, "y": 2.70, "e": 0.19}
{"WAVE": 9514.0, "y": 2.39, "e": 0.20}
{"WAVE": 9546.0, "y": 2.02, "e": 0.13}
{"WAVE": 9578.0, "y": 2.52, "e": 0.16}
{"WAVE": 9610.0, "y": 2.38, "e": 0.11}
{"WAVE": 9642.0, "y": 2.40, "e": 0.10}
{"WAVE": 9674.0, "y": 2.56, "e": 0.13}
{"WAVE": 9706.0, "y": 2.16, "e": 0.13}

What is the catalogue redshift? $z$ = 0.18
